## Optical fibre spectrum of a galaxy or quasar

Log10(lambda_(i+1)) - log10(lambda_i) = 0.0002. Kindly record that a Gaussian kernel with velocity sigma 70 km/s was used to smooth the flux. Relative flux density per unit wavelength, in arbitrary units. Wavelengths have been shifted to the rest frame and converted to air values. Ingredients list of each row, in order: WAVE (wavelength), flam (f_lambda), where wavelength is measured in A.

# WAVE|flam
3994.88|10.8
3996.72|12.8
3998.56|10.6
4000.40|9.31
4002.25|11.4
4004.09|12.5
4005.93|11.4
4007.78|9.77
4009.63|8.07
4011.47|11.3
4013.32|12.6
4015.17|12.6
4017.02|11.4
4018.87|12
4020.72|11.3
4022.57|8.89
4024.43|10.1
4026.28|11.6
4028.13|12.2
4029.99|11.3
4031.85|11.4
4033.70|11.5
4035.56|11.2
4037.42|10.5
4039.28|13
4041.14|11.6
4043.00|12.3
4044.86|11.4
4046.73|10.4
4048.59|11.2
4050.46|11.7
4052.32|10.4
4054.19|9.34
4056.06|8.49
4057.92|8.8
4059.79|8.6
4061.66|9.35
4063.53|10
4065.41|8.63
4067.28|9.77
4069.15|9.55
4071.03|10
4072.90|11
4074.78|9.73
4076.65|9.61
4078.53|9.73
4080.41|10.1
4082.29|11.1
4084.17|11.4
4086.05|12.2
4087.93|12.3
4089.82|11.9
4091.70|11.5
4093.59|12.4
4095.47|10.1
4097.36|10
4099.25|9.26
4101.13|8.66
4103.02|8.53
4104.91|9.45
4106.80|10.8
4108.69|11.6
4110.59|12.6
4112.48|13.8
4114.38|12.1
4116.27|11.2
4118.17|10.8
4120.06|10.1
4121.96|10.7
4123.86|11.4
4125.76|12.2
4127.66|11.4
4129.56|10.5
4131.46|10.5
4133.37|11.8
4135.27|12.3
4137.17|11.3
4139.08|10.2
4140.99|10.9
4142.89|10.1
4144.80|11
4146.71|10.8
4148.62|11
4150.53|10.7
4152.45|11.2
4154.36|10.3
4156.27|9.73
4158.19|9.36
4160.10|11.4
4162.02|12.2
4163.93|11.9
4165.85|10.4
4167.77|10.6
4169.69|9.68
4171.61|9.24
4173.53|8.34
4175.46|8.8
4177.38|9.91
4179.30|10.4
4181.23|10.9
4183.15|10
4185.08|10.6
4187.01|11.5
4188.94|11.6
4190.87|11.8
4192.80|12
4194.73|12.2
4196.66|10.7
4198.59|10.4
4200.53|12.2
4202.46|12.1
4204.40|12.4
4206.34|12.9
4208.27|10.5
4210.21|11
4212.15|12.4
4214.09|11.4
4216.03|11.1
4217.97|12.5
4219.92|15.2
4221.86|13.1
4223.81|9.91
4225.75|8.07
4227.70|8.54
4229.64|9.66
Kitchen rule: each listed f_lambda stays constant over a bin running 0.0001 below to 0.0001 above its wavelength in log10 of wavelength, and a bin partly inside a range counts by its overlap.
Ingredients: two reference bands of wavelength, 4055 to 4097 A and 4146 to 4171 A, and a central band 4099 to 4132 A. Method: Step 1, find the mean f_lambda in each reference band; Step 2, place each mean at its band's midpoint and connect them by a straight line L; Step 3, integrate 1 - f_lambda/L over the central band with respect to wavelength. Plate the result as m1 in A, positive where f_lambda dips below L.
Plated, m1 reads -1.3 A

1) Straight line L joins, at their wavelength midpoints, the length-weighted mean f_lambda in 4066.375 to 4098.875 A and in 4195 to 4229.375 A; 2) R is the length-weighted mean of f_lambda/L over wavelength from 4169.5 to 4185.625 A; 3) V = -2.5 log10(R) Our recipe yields 0.15 mag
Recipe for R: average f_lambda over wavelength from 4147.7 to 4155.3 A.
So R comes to 10.8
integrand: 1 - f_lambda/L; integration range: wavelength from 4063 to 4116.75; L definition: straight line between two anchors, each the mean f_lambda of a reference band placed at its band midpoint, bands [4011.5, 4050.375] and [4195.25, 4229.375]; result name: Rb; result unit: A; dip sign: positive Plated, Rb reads 3.6 A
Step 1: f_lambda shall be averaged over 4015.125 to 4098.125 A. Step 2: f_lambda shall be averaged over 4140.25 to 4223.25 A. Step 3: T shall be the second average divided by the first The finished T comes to 1.03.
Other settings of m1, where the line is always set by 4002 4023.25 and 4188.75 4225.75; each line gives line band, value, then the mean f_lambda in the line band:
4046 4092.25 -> 4.29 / 10.3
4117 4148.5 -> 1.42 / 11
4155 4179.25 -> 3.12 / 10.1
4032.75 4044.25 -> -0.48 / 11.7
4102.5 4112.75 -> 0.34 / 11.1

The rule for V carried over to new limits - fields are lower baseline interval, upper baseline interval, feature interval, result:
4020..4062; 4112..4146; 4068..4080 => 0.10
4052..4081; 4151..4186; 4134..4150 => -0.09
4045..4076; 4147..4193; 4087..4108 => -0.04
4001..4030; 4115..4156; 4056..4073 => 0.18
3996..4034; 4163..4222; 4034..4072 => 0.08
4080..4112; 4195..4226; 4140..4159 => 0.07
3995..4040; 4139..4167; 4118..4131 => -0.02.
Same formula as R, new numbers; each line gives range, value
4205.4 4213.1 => 11.7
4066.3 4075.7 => 10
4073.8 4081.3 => 9.8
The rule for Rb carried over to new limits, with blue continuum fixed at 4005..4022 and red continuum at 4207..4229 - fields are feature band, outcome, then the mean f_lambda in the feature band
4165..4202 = 2.02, 10.6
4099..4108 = 1.42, 9.42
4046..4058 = 1.09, 10.1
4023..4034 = -0.10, 11.2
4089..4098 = -0.03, 11.2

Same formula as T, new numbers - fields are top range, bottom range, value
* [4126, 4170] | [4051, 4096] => 1.06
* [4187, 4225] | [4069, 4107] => 1.13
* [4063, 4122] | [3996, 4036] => 0.96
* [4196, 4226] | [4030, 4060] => 1.08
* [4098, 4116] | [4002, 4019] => 0.96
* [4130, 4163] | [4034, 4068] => 1.05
